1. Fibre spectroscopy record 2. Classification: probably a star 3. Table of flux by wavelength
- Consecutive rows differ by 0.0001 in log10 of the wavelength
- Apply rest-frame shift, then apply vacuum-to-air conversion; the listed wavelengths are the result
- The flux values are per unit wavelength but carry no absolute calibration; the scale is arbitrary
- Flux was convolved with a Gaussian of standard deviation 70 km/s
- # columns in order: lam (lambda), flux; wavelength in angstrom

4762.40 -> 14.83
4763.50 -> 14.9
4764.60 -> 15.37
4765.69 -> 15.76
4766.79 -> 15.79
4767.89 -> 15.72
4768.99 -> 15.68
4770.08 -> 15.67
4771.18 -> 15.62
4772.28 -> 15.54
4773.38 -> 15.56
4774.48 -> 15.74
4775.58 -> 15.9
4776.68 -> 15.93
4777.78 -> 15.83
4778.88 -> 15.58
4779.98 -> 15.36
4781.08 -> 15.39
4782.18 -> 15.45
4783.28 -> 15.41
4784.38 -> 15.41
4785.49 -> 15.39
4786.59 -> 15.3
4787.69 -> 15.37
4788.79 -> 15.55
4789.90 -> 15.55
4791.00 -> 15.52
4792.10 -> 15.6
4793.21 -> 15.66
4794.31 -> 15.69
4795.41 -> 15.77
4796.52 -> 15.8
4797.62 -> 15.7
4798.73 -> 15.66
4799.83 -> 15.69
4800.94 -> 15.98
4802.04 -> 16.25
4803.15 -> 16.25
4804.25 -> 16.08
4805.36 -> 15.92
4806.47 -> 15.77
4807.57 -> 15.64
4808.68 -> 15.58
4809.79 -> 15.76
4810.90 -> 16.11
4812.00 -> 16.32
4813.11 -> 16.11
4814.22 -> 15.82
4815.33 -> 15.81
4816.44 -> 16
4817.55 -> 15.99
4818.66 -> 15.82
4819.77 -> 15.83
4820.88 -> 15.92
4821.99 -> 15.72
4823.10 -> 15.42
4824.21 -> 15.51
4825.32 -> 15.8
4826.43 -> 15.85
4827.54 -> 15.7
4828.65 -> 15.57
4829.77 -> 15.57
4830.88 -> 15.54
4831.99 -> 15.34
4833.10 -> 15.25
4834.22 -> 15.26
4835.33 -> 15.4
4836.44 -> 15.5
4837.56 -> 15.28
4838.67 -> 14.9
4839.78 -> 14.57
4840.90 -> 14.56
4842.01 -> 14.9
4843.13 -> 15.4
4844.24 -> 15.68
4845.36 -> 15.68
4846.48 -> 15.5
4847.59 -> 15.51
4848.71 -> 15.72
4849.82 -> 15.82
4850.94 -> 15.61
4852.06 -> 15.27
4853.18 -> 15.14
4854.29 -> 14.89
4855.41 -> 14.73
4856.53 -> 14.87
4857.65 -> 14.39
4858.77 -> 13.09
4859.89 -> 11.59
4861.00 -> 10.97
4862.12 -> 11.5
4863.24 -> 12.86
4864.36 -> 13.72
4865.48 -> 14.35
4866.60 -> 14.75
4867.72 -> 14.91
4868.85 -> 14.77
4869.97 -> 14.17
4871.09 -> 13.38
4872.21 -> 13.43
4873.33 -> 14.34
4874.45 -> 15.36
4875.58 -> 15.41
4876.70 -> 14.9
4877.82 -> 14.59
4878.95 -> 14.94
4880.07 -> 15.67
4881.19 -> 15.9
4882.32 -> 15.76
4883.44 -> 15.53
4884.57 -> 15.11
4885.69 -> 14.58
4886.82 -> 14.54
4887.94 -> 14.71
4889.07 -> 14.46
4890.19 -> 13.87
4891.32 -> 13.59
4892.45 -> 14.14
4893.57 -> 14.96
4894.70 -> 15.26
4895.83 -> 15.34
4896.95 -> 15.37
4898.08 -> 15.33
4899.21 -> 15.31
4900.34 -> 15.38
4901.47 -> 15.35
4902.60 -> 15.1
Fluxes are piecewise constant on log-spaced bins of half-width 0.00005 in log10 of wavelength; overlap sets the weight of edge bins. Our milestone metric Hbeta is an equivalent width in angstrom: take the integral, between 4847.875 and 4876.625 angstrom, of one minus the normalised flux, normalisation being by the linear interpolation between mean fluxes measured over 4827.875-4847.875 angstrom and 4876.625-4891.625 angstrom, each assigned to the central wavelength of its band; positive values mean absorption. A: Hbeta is 1.64 angstrom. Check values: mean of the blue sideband 15.3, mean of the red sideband 14.9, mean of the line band 14.2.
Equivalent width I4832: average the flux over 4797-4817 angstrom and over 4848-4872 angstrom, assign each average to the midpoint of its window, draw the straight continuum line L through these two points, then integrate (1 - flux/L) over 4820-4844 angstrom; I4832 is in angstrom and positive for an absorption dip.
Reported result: -0.51 angstrom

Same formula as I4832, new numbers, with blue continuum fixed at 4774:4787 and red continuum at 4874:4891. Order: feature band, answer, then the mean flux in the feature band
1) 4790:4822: -0.9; 15.9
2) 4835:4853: -0.1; 15.3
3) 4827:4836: -0.1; 15.5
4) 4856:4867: 1.4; 13.2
